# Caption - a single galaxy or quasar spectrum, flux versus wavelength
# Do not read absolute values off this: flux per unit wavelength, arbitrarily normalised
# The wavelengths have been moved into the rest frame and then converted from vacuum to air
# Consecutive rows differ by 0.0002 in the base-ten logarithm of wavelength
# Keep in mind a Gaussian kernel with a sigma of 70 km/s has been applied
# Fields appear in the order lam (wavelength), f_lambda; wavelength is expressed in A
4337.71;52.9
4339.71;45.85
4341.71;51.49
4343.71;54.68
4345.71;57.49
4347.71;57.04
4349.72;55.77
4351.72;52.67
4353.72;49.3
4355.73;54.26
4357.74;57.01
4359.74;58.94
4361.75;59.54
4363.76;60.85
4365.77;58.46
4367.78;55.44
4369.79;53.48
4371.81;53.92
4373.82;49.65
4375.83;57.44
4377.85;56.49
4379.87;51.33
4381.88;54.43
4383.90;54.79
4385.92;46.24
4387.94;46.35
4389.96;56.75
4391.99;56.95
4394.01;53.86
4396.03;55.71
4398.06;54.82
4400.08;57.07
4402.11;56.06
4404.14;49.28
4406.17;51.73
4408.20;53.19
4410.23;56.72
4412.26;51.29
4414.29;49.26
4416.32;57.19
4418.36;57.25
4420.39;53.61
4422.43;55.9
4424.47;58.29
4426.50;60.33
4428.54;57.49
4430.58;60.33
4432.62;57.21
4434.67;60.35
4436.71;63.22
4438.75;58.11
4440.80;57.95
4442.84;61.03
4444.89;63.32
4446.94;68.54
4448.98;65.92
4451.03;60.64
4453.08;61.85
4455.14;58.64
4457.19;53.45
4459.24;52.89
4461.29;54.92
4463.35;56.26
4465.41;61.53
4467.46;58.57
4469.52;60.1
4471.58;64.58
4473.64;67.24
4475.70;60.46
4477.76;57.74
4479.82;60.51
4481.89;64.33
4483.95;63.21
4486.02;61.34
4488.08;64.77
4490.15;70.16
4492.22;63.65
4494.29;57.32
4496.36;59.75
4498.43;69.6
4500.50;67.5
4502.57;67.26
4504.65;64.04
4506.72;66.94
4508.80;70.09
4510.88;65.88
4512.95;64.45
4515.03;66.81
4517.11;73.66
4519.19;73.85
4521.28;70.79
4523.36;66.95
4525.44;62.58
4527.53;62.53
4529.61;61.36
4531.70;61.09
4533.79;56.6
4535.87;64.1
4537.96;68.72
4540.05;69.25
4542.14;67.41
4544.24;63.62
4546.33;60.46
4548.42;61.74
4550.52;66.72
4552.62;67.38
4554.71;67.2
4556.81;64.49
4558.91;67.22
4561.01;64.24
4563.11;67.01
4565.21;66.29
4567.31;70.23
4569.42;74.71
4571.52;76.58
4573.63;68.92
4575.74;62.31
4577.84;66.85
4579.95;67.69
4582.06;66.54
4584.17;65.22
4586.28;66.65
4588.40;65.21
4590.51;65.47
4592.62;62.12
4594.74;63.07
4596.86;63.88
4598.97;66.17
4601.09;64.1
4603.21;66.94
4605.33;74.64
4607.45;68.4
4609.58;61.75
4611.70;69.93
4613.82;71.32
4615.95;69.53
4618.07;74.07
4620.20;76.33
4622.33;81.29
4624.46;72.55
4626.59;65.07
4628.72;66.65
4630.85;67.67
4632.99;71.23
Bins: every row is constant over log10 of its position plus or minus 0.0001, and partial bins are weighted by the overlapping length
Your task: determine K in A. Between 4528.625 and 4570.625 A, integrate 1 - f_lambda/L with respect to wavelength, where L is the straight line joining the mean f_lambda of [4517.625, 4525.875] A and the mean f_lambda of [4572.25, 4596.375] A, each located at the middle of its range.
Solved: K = 1.3 A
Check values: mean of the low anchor 69.3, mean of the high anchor 65.6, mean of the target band 65.5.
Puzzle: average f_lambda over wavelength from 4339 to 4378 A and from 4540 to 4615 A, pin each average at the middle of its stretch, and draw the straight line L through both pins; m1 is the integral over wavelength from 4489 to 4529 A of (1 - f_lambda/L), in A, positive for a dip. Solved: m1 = -2.2 A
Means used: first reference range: 55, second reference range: 66.7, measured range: 66.5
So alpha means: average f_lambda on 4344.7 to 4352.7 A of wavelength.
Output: 55.7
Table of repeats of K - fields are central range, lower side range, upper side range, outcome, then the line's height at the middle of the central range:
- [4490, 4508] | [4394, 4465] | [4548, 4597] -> -0.89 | 61.9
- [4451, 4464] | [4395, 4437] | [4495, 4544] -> 0.71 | 60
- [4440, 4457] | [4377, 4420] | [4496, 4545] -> -0.90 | 58.8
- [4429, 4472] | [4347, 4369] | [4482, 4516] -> 1.53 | 62.1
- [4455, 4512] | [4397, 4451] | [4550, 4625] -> -0.79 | 61.4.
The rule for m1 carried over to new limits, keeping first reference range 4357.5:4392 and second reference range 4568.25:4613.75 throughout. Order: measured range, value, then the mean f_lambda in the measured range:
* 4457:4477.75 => 0.31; 59.2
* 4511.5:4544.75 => -1.25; 65.9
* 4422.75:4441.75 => -0.35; 59.1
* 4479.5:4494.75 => -0.58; 63.5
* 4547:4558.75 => -0.10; 65.5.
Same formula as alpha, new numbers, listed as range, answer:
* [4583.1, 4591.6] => 65.6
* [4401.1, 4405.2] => 52.6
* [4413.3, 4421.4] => 54.4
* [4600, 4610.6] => 67.1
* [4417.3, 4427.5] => 57.1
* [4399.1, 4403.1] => 56.5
